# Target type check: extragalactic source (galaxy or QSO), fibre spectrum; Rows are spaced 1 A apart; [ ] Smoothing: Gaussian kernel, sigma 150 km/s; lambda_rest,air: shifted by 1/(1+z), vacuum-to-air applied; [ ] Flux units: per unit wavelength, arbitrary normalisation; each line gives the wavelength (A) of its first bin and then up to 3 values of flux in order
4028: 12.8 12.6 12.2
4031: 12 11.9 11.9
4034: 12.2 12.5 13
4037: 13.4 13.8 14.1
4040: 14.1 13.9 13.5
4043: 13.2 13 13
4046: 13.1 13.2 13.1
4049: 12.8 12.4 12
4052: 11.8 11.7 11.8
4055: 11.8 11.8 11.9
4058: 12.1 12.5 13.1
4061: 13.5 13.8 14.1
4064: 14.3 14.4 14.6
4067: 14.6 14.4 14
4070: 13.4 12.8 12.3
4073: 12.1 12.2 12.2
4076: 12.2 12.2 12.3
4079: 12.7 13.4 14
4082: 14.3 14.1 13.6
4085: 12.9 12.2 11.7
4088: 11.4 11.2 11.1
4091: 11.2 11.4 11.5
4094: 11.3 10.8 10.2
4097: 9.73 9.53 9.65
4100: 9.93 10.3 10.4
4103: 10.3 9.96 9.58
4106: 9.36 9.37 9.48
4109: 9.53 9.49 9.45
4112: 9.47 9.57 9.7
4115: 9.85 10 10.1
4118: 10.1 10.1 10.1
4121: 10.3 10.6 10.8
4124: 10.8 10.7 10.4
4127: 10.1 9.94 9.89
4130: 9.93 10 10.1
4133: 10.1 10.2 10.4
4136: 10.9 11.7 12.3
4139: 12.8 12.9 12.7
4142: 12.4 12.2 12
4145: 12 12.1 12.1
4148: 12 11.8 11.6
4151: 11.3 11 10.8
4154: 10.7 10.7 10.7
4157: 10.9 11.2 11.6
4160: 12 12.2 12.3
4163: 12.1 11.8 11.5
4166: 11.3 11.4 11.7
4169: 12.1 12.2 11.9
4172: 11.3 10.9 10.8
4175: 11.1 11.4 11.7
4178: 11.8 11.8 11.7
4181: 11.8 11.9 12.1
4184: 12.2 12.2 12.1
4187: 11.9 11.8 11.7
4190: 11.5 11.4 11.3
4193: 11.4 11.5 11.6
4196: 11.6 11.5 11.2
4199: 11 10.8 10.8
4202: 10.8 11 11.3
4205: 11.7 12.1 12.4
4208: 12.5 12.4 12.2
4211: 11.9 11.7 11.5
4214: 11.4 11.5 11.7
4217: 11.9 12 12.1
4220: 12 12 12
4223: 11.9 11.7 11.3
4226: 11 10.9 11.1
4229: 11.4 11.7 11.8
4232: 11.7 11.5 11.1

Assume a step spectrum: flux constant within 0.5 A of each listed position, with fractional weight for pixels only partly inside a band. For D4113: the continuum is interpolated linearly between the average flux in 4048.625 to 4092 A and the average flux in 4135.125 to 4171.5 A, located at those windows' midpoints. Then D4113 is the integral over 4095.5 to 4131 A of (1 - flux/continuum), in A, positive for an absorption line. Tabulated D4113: 6.6 A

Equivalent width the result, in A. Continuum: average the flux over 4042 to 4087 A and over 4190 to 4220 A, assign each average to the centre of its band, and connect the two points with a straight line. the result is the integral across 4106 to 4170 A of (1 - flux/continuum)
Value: 6.8 A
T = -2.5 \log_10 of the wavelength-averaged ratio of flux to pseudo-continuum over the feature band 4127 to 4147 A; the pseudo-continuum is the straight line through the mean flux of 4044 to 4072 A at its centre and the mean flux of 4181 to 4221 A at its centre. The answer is 0.09 mag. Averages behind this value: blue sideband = 13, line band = 11.3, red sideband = 11.7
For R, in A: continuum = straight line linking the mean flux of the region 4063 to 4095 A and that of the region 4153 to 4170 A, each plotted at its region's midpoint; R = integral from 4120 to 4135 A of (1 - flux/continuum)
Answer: 2.2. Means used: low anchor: 12.8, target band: 10.3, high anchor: 11.5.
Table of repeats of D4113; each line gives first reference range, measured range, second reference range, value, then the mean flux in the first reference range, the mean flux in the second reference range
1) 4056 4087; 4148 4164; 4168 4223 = 0.95 A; 13.2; 11.7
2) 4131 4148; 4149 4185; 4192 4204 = -0.33 A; 11.6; 11.2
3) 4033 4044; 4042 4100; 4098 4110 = -4.76 A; 13.3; 9.78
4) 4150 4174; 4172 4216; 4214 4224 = 0.31 A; 11.5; 11.9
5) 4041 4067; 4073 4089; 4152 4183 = -0.10 A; 13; 11.5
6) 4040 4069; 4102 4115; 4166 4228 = 3.00 A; 13.1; 11.6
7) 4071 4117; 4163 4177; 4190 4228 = -0.12 A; 11.1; 11.6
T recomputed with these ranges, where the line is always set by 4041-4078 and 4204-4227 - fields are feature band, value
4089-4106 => 0.21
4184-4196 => 0.03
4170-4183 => 0.05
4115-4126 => 0.21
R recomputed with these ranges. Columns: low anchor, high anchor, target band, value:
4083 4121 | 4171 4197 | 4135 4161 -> -1.33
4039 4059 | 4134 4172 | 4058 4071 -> -1.30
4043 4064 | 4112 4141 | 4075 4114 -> 1.47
